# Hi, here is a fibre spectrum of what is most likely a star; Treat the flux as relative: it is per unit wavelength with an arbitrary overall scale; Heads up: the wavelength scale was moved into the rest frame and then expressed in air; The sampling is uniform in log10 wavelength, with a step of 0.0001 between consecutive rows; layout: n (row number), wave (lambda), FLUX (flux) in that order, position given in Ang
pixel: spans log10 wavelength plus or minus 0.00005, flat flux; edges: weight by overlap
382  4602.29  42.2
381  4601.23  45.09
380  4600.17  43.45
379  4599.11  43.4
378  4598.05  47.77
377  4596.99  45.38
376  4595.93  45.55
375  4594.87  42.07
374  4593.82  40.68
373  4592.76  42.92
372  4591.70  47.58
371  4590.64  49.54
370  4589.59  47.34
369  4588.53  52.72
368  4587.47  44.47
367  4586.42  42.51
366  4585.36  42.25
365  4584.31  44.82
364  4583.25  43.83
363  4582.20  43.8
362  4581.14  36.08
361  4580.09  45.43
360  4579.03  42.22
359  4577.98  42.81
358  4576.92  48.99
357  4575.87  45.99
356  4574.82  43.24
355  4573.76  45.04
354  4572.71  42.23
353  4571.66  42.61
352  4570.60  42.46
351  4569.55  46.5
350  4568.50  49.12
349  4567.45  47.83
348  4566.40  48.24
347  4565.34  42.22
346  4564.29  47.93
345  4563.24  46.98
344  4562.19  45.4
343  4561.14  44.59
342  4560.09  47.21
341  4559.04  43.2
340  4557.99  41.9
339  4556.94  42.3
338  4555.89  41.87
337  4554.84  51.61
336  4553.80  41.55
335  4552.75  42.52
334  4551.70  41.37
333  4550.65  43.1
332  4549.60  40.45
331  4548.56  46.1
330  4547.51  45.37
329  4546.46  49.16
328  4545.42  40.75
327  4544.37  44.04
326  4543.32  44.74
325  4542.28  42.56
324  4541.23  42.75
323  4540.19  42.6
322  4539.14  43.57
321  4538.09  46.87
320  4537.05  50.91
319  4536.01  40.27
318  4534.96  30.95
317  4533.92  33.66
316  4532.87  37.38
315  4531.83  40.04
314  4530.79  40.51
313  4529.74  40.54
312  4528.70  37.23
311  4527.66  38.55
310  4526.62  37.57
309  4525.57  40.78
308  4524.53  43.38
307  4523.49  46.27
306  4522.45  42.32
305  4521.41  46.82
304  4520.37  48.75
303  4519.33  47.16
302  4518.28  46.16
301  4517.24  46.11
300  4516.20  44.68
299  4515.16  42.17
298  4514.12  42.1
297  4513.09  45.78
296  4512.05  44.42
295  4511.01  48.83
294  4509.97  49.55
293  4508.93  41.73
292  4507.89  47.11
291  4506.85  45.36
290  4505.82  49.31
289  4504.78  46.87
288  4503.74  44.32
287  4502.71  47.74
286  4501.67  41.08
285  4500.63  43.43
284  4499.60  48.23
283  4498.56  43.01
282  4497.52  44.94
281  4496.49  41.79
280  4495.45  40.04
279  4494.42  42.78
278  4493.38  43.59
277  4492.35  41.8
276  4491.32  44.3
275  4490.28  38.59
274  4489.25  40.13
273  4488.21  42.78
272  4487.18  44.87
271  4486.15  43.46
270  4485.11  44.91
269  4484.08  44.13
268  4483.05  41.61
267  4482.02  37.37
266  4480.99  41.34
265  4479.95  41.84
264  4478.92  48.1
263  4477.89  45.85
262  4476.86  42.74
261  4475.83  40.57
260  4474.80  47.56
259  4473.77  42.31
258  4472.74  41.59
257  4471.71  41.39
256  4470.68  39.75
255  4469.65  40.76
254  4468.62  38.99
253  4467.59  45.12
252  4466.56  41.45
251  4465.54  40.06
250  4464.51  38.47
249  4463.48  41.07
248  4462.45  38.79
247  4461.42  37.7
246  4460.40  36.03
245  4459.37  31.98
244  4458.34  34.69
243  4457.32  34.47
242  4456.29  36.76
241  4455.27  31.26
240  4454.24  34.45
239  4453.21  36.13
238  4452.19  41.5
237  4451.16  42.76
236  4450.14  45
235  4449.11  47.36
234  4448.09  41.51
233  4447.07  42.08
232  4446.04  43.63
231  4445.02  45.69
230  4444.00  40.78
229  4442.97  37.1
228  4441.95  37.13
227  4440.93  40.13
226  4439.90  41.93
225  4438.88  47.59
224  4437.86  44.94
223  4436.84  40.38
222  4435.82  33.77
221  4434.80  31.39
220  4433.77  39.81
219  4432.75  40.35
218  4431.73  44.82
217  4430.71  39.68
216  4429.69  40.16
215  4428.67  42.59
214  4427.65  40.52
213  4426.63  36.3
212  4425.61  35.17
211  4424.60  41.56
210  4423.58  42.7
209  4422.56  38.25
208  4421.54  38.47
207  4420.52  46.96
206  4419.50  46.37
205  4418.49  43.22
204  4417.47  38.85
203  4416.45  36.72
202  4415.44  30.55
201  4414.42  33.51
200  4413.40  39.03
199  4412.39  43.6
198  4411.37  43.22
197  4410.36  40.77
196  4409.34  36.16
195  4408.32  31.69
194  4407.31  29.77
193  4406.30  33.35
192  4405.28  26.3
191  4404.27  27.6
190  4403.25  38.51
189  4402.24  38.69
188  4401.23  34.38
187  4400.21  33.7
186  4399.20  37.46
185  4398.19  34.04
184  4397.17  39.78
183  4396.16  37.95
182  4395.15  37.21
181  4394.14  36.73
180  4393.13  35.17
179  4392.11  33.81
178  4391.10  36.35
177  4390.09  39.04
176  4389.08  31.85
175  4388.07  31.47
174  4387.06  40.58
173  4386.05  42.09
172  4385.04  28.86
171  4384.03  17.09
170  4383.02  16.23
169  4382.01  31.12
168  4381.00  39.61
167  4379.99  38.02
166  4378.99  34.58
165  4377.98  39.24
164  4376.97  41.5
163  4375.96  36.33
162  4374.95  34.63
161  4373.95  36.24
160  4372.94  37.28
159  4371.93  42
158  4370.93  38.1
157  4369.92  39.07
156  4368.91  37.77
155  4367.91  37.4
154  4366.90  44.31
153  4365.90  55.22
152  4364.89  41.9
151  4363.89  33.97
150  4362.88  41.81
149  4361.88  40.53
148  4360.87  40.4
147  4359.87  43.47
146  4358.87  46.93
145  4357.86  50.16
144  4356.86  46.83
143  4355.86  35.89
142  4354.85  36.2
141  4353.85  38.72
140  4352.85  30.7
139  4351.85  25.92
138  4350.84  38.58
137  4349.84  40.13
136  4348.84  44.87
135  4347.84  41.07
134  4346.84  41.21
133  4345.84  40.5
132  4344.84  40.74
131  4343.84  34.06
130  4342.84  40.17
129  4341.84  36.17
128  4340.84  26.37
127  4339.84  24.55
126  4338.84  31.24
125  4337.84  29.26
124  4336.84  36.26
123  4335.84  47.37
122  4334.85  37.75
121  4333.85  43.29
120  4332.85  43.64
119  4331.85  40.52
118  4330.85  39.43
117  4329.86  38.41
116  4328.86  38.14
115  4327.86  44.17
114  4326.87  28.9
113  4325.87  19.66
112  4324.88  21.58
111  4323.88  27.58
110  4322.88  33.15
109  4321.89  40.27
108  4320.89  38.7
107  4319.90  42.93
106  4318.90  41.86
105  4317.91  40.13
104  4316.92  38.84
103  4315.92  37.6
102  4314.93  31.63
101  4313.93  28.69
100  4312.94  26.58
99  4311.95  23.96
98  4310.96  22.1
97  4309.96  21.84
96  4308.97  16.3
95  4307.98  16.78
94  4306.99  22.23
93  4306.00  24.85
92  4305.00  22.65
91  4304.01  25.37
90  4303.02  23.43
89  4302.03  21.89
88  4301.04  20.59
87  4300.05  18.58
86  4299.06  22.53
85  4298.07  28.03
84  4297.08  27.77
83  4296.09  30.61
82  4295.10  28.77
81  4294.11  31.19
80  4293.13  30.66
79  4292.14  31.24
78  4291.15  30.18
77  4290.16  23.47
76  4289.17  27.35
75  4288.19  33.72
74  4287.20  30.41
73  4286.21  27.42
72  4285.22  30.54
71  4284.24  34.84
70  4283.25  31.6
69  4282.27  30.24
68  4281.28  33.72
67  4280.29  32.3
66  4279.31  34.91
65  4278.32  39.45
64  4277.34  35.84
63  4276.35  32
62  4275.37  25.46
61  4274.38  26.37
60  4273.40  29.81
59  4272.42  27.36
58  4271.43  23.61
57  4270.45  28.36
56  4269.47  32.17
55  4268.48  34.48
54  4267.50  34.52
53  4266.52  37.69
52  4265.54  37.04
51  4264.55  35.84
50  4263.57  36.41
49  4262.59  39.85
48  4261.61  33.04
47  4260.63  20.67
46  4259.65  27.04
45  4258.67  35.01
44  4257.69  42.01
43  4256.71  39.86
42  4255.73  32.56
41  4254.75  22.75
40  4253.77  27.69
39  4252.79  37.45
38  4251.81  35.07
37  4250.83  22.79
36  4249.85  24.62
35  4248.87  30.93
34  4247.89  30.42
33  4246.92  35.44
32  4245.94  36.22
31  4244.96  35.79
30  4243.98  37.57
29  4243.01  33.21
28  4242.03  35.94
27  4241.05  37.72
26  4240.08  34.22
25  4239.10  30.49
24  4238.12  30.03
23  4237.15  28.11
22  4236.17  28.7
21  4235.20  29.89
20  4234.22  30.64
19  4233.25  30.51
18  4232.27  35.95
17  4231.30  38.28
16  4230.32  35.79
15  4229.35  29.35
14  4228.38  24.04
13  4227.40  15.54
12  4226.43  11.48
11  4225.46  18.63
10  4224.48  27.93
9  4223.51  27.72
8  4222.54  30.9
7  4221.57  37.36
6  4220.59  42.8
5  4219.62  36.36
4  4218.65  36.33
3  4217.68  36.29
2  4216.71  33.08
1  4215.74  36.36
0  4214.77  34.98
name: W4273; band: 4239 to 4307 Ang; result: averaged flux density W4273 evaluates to 30.7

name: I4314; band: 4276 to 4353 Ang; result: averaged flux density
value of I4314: 32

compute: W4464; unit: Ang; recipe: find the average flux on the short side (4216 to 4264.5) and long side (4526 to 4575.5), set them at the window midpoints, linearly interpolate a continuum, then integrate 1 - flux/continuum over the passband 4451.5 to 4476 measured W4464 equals 0.7 Ang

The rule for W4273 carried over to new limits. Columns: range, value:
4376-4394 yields 34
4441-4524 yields 42.4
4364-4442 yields 37.5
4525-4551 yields 41.6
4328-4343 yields 36.9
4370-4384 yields 35.2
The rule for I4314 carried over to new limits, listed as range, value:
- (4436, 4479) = 40.5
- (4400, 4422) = 36.9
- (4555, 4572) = 45.2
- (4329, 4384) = 38.1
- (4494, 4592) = 44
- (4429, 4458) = 40.1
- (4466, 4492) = 42.5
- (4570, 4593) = 44.5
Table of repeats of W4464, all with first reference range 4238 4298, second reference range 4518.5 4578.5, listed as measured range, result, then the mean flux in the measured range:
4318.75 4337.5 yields -1.36 Ang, 36.9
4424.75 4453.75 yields -1.28 Ang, 40.7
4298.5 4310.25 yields 4.20 Ang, 21.5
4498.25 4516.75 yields -1.56 Ang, 45.4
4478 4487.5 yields -0.55 Ang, 43.1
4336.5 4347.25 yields 0.14 Ang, 34.5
